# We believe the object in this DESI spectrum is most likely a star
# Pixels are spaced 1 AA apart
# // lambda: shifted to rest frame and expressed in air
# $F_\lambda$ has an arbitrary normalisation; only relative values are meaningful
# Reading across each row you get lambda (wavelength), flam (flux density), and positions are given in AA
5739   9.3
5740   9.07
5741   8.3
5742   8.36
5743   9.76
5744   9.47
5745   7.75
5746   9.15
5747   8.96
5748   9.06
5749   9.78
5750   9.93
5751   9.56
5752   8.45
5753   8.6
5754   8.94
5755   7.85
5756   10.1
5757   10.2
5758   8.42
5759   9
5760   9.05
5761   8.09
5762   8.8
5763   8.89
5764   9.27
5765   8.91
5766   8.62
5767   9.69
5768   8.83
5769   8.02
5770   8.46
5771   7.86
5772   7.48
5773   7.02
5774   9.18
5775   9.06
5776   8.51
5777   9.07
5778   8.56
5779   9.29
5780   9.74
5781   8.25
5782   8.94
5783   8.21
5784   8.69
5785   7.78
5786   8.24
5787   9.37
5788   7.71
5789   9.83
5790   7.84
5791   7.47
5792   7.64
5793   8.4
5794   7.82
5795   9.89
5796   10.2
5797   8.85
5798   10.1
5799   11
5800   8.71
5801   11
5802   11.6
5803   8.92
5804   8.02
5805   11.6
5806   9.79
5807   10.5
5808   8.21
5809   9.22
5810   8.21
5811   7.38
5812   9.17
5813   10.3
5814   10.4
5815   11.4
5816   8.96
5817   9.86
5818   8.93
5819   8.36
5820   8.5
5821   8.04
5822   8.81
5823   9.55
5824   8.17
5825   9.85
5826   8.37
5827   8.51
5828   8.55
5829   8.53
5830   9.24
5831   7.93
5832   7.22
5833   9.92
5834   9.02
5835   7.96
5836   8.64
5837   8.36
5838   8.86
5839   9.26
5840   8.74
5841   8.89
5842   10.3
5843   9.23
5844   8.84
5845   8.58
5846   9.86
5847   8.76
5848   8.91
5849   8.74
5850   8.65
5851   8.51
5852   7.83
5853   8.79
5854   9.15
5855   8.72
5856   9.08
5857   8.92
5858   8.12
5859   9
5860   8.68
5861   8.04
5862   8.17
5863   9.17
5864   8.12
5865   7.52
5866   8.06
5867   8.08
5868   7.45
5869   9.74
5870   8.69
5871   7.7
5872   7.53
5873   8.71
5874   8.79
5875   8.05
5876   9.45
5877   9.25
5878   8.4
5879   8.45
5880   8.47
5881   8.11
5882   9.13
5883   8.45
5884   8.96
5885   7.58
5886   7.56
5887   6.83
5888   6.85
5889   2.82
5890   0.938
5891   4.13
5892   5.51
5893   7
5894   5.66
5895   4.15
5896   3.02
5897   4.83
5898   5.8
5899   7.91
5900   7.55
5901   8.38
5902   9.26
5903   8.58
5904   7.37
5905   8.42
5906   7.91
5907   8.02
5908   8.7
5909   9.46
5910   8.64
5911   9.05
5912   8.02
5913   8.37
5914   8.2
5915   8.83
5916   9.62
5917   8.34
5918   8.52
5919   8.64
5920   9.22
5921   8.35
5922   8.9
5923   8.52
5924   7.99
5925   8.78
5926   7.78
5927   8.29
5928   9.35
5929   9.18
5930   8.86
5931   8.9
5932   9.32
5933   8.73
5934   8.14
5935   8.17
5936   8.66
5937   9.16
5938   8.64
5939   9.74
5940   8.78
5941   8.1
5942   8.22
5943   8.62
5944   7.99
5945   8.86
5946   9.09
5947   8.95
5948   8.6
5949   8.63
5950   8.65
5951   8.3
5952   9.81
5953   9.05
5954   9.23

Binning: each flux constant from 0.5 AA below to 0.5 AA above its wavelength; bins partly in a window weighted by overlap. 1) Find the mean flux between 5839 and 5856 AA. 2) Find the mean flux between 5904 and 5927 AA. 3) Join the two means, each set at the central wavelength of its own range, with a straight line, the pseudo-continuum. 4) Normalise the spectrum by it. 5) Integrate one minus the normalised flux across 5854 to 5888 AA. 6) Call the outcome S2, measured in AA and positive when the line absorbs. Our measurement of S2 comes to 1.6 AA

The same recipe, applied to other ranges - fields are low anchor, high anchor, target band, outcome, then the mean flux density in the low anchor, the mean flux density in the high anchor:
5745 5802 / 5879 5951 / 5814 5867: -2.2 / 8.88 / 7.93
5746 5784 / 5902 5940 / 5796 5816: -2.1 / 8.83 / 8.64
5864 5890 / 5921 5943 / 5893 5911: 2.1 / 7.89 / 8.67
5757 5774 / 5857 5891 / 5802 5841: -3.8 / 8.59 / 7.86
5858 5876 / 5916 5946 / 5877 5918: 5.5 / 8.35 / 8.67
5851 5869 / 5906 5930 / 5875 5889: 0.7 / 8.45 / 8.63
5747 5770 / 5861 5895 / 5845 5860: -1.8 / 8.99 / 7.51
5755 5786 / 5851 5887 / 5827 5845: -0.5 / 8.71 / 8.43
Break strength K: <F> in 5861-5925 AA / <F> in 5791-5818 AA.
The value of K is 0.8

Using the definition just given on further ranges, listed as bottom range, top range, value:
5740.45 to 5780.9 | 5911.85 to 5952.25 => 0.98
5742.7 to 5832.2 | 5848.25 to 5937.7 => 0.90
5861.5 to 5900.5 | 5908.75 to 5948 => 1.20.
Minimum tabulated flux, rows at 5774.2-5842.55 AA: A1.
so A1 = 7.22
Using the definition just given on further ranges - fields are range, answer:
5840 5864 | 7.83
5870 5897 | 0.938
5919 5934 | 7.78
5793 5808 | 7.82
